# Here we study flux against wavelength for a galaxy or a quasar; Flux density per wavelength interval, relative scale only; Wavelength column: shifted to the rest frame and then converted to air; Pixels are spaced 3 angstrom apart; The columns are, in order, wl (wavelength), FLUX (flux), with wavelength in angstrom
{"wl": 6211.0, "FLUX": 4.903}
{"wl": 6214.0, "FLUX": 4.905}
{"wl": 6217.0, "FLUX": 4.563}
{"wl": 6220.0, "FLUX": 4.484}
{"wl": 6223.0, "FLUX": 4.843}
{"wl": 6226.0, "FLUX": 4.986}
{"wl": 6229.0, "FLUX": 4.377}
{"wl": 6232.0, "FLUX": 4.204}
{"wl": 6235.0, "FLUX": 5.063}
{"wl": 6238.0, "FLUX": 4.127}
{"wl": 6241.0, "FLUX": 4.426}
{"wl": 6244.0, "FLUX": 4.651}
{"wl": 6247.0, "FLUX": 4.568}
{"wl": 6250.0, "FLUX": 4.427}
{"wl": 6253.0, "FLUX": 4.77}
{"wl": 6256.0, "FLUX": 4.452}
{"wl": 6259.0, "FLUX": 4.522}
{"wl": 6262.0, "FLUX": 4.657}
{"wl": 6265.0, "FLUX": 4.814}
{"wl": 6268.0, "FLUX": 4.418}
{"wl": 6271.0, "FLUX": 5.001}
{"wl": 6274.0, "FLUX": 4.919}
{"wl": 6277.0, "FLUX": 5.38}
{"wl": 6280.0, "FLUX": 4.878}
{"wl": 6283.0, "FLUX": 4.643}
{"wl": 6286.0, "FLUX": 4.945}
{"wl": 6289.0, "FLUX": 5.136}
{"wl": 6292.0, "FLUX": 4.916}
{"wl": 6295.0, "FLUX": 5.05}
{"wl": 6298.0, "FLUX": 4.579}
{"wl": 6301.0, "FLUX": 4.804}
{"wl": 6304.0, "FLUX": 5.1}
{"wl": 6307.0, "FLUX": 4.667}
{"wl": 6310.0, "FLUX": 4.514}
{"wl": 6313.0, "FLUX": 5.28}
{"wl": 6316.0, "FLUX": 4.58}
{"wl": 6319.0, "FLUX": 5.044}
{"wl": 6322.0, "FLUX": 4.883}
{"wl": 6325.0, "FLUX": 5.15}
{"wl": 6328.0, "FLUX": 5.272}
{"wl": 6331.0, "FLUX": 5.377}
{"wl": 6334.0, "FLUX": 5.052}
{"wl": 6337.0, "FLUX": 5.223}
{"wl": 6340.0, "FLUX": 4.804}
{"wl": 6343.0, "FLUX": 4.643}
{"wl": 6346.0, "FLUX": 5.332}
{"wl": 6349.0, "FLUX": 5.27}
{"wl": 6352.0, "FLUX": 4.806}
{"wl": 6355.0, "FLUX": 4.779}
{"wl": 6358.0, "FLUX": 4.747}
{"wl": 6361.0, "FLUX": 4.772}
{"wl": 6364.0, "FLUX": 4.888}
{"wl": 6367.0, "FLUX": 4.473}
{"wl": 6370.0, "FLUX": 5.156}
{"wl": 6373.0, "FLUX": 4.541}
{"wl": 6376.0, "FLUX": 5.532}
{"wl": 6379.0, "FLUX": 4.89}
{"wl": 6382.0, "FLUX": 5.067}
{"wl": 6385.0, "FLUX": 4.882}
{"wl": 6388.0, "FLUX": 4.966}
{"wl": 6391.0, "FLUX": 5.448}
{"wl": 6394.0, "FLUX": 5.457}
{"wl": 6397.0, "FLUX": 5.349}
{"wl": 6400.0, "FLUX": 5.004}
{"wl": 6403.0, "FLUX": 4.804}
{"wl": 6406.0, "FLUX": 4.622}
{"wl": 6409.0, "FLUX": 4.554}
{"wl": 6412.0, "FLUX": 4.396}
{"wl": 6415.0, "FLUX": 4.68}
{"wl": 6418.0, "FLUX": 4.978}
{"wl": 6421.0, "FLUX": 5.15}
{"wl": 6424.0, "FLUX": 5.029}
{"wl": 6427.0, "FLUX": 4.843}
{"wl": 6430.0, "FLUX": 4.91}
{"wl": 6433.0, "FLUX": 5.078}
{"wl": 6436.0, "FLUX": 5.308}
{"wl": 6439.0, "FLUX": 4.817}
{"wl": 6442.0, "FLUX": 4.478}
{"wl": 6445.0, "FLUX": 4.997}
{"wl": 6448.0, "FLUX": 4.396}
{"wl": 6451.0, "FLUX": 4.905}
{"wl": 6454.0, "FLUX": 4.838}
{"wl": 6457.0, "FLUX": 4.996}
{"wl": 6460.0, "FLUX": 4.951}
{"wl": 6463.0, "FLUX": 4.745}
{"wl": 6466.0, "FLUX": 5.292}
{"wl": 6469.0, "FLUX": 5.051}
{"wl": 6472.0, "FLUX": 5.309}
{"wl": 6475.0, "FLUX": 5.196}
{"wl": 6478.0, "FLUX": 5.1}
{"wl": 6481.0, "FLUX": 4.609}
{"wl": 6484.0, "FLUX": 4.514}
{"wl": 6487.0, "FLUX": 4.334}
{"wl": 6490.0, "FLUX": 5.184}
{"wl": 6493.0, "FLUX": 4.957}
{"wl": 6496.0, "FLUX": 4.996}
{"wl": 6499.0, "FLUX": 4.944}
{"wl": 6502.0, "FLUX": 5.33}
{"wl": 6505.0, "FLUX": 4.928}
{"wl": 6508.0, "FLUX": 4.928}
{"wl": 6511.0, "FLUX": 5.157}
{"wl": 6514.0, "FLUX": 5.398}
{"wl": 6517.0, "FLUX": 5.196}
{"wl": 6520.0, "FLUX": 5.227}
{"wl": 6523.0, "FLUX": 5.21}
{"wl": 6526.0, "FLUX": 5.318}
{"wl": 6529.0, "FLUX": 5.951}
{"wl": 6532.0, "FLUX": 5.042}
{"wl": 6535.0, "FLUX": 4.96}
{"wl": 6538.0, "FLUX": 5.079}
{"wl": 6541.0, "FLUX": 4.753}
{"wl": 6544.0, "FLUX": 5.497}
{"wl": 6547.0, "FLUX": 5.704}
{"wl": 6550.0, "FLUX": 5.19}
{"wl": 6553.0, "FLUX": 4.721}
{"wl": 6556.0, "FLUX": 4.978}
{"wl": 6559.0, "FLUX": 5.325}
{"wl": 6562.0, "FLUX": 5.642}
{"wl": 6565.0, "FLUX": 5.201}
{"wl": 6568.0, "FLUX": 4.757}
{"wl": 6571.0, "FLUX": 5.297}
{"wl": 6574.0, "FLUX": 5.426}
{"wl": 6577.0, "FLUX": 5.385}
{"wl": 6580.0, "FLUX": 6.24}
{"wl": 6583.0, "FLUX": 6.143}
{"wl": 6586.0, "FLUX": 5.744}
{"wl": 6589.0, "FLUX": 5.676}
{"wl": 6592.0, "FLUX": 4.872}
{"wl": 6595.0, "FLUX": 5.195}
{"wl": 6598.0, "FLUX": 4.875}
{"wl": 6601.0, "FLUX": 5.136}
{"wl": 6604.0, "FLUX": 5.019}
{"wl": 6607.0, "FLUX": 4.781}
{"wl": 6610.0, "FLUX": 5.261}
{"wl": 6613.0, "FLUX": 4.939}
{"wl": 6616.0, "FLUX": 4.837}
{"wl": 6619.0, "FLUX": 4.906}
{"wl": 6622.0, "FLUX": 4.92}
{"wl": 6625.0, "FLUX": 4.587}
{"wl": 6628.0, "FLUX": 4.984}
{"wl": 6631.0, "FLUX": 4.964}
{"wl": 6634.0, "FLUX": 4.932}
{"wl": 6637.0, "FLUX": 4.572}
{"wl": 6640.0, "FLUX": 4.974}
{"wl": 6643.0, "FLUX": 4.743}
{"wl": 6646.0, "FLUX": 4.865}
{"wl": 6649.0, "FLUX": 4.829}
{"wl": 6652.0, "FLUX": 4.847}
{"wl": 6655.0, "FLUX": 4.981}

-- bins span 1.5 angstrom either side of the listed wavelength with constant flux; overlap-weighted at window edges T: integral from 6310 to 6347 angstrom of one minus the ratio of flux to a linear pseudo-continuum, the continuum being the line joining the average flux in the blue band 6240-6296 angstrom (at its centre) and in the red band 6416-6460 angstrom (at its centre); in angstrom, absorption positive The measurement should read -1.6 angstrom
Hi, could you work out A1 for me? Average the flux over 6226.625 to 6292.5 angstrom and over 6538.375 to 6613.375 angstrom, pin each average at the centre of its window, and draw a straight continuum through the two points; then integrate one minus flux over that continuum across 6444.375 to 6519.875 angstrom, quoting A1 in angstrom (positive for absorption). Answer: 1.9 angstrom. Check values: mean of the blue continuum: 4.7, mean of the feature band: 4.97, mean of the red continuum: 5.27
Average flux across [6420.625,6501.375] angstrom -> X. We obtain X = 4.92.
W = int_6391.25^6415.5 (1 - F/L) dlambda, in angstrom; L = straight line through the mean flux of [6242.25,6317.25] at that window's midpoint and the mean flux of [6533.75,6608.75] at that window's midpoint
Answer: 0.4 angstrom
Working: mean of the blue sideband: 4.79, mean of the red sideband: 5.26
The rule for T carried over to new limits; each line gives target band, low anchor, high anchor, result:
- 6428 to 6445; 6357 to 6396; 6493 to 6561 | 0.5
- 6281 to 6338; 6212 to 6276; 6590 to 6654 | -3.3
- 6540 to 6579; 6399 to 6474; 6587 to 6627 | -2.1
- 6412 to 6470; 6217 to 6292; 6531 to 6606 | 1.6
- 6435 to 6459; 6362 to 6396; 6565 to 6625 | 1.2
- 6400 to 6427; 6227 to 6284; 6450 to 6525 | 0.6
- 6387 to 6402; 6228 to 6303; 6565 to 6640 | -1.1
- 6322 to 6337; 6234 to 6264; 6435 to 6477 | -1.5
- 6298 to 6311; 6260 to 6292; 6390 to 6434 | 0.3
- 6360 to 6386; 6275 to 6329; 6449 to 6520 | 0.2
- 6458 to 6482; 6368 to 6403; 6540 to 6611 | 0.7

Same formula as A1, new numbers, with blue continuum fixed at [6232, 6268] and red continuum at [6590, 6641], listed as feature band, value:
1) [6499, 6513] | -0.75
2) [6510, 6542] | -2.46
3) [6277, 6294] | -1.29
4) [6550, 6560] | -0.30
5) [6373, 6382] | -0.73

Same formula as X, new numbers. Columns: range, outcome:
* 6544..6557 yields 5.2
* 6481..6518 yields 4.97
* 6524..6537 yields 5.3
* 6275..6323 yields 4.9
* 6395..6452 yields 4.86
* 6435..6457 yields 4.82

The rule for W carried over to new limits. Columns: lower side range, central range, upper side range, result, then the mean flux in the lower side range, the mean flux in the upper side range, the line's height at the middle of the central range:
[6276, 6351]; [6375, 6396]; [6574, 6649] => -0.7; 4.98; 5.11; 5.01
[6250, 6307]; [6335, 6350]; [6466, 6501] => -0.6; 4.82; 4.95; 4.86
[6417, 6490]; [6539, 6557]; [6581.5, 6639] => -0.5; 4.91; 5.07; 5.01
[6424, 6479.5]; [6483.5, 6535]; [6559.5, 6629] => -0.4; 4.96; 5.21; 5.06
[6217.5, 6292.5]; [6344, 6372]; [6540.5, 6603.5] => 0.0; 4.7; 5.33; 4.9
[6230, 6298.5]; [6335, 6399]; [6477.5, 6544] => -1.8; 4.72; 5.06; 4.86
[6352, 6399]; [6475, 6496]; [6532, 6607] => 1.3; 4.99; 5.27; 5.15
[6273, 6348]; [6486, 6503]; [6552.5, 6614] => 0.7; 4.97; 5.28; 5.18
